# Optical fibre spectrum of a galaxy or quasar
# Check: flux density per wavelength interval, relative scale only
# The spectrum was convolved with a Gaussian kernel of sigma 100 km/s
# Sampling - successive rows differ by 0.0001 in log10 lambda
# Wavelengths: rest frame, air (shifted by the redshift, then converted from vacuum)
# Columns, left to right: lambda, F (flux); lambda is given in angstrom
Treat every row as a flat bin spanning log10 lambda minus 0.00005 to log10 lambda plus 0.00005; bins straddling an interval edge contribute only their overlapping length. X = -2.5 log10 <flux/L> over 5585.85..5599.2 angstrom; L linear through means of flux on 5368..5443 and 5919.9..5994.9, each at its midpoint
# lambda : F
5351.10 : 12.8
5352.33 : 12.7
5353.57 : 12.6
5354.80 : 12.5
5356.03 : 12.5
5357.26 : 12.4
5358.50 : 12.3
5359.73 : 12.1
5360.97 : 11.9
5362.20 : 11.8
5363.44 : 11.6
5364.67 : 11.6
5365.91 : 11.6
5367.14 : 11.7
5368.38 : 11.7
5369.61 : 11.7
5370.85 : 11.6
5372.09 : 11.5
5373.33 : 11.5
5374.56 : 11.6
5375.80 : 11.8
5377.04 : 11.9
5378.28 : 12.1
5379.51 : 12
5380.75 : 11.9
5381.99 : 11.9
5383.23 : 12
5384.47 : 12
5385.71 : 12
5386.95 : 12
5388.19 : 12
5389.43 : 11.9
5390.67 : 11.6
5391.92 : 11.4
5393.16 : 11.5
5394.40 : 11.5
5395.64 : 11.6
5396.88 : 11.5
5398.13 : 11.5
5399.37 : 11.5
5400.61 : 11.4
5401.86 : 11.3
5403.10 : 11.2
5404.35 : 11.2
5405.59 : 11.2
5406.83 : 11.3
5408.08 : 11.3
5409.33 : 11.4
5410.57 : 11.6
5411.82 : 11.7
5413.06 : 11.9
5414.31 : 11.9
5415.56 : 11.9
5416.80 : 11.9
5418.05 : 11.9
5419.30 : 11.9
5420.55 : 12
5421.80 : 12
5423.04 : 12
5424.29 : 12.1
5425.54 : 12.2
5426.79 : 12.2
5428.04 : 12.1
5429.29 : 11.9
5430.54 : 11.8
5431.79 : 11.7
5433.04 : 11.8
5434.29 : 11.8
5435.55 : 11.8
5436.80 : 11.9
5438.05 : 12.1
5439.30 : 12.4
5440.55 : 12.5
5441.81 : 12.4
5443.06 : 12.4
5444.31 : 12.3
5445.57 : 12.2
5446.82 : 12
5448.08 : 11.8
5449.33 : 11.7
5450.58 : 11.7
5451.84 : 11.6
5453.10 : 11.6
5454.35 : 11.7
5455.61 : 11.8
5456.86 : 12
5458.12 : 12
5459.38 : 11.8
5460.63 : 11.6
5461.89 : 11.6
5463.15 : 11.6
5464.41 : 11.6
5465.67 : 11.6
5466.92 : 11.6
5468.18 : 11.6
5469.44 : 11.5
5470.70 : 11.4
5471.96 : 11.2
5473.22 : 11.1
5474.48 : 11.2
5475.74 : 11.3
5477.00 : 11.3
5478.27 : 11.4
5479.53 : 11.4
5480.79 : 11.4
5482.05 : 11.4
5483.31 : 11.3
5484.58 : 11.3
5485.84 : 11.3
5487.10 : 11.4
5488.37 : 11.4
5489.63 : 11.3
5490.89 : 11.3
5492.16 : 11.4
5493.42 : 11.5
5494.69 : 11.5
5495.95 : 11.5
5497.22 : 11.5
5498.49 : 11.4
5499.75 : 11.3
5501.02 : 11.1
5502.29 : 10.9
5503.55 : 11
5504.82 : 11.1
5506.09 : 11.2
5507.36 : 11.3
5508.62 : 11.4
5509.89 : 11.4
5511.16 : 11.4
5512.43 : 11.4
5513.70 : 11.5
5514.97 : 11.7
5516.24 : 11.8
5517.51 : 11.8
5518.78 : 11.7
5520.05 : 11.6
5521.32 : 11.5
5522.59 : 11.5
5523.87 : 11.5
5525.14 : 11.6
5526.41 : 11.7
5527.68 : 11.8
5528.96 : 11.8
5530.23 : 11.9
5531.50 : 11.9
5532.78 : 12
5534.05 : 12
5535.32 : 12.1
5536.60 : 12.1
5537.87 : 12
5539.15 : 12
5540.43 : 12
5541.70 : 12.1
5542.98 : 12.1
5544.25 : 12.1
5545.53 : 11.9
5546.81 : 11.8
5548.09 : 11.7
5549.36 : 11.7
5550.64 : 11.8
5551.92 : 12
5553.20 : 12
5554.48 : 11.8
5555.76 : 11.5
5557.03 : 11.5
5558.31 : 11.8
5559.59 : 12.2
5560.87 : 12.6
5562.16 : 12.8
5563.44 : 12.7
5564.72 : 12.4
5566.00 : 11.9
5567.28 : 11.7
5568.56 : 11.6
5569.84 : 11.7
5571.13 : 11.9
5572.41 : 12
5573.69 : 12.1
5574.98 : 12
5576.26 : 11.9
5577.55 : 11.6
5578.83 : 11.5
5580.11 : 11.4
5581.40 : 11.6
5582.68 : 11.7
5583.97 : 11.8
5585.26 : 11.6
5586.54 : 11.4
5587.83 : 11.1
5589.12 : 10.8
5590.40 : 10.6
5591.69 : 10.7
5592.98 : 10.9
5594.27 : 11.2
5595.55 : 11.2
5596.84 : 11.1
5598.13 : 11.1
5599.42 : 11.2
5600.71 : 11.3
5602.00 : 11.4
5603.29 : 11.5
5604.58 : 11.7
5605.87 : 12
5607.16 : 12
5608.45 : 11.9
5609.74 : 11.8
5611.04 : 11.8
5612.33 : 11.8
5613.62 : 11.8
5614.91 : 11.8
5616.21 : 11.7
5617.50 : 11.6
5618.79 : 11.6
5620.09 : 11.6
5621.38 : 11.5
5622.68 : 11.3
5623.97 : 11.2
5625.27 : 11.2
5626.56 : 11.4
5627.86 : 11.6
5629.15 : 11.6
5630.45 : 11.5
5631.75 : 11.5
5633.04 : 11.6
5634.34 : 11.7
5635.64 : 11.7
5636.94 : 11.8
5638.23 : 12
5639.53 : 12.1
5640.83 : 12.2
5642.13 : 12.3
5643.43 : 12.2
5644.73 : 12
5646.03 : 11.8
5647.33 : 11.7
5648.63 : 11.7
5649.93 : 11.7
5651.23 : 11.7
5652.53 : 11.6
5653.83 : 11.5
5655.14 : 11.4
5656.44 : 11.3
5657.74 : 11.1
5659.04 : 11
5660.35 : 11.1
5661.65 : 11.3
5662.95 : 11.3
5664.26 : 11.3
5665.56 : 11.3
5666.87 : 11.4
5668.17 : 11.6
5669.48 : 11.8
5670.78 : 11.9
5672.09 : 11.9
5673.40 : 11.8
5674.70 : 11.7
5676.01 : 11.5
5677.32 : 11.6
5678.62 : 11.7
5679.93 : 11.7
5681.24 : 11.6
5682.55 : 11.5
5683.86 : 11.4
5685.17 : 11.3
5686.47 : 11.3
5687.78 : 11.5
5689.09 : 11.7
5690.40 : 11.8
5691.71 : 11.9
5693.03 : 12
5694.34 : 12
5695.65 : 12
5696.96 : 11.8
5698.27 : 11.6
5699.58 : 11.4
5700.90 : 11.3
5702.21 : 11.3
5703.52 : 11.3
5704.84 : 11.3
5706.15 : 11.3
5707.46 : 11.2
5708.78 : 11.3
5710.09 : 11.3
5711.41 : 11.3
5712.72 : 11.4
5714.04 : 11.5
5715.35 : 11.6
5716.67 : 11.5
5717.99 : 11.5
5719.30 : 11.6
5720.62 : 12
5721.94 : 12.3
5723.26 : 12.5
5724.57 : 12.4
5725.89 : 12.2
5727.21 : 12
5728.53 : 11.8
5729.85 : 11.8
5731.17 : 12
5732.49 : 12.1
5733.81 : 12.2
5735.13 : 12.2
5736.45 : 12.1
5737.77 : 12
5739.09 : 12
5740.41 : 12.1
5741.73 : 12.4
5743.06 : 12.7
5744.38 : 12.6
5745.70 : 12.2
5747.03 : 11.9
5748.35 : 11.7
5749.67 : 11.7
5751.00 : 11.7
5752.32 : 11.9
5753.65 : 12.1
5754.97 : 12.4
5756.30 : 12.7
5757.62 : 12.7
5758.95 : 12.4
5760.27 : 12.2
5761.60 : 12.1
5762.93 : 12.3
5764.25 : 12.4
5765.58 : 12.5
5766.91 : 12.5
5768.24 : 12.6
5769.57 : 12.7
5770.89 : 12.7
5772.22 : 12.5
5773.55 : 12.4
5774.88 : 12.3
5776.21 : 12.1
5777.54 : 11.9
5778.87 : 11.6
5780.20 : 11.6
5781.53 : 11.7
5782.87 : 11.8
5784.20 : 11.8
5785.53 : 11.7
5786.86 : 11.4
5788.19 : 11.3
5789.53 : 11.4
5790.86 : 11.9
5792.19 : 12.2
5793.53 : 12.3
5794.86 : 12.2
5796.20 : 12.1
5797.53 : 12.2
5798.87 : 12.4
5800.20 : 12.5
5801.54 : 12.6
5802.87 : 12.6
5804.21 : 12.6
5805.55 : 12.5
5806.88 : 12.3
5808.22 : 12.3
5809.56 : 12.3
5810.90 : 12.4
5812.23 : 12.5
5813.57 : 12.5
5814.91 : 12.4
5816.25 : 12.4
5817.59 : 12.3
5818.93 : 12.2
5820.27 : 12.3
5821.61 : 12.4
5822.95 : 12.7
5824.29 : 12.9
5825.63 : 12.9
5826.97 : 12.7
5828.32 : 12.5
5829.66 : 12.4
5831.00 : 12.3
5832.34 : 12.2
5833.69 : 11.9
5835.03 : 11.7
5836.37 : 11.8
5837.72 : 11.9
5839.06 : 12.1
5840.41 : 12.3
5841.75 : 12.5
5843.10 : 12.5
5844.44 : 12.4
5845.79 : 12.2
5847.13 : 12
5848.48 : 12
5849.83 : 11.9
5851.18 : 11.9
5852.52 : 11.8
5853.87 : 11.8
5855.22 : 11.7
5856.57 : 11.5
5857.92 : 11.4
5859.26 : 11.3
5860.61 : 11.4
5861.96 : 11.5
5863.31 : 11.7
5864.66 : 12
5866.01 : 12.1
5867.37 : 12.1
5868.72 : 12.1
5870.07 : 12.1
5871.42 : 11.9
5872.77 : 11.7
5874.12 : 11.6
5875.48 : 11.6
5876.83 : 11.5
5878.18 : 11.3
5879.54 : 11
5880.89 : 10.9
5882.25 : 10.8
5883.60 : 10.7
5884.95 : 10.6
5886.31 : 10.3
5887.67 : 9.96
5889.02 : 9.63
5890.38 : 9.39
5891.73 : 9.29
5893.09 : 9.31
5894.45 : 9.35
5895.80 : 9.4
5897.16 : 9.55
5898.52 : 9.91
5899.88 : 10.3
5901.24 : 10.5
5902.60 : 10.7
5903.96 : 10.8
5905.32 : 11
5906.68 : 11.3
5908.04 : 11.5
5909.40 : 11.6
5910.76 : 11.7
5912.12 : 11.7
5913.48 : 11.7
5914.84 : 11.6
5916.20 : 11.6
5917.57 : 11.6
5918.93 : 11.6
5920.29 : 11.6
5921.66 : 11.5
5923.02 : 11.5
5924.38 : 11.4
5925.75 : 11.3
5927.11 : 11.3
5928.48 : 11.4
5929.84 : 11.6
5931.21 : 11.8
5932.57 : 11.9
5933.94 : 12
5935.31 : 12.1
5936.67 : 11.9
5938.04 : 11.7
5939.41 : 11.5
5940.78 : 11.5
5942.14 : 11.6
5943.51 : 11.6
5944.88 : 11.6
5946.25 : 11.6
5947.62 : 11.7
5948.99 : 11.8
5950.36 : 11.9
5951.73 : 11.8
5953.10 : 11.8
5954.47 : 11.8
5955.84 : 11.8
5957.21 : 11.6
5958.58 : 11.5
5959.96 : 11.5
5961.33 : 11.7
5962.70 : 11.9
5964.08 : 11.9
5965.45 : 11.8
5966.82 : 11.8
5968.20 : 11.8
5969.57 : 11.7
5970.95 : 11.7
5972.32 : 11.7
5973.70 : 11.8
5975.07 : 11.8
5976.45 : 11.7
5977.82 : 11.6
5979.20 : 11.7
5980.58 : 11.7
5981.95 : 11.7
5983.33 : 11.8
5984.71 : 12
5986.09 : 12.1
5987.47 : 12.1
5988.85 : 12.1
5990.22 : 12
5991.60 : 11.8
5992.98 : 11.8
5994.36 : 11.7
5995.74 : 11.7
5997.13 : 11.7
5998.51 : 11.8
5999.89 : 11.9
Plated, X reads 0.07 mag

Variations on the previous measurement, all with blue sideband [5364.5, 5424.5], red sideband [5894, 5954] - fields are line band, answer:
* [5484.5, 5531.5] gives 0.015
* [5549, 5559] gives -0.016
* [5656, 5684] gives 0.002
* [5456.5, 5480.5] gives 0.013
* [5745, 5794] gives -0.059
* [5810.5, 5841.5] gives -0.085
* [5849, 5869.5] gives -0.034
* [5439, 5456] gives -0.031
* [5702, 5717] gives 0.012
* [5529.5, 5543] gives -0.038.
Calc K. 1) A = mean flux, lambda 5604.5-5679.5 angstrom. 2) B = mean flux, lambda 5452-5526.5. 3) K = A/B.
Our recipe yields 1.0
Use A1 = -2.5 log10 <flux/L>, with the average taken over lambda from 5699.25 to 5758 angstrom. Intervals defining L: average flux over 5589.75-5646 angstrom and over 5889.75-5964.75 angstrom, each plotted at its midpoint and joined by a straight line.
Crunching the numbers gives -0.04 mag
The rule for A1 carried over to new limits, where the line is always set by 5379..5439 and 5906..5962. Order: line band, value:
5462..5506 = 0.036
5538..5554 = -0.019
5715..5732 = -0.023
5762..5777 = -0.069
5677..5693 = 0.009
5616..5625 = 0.022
